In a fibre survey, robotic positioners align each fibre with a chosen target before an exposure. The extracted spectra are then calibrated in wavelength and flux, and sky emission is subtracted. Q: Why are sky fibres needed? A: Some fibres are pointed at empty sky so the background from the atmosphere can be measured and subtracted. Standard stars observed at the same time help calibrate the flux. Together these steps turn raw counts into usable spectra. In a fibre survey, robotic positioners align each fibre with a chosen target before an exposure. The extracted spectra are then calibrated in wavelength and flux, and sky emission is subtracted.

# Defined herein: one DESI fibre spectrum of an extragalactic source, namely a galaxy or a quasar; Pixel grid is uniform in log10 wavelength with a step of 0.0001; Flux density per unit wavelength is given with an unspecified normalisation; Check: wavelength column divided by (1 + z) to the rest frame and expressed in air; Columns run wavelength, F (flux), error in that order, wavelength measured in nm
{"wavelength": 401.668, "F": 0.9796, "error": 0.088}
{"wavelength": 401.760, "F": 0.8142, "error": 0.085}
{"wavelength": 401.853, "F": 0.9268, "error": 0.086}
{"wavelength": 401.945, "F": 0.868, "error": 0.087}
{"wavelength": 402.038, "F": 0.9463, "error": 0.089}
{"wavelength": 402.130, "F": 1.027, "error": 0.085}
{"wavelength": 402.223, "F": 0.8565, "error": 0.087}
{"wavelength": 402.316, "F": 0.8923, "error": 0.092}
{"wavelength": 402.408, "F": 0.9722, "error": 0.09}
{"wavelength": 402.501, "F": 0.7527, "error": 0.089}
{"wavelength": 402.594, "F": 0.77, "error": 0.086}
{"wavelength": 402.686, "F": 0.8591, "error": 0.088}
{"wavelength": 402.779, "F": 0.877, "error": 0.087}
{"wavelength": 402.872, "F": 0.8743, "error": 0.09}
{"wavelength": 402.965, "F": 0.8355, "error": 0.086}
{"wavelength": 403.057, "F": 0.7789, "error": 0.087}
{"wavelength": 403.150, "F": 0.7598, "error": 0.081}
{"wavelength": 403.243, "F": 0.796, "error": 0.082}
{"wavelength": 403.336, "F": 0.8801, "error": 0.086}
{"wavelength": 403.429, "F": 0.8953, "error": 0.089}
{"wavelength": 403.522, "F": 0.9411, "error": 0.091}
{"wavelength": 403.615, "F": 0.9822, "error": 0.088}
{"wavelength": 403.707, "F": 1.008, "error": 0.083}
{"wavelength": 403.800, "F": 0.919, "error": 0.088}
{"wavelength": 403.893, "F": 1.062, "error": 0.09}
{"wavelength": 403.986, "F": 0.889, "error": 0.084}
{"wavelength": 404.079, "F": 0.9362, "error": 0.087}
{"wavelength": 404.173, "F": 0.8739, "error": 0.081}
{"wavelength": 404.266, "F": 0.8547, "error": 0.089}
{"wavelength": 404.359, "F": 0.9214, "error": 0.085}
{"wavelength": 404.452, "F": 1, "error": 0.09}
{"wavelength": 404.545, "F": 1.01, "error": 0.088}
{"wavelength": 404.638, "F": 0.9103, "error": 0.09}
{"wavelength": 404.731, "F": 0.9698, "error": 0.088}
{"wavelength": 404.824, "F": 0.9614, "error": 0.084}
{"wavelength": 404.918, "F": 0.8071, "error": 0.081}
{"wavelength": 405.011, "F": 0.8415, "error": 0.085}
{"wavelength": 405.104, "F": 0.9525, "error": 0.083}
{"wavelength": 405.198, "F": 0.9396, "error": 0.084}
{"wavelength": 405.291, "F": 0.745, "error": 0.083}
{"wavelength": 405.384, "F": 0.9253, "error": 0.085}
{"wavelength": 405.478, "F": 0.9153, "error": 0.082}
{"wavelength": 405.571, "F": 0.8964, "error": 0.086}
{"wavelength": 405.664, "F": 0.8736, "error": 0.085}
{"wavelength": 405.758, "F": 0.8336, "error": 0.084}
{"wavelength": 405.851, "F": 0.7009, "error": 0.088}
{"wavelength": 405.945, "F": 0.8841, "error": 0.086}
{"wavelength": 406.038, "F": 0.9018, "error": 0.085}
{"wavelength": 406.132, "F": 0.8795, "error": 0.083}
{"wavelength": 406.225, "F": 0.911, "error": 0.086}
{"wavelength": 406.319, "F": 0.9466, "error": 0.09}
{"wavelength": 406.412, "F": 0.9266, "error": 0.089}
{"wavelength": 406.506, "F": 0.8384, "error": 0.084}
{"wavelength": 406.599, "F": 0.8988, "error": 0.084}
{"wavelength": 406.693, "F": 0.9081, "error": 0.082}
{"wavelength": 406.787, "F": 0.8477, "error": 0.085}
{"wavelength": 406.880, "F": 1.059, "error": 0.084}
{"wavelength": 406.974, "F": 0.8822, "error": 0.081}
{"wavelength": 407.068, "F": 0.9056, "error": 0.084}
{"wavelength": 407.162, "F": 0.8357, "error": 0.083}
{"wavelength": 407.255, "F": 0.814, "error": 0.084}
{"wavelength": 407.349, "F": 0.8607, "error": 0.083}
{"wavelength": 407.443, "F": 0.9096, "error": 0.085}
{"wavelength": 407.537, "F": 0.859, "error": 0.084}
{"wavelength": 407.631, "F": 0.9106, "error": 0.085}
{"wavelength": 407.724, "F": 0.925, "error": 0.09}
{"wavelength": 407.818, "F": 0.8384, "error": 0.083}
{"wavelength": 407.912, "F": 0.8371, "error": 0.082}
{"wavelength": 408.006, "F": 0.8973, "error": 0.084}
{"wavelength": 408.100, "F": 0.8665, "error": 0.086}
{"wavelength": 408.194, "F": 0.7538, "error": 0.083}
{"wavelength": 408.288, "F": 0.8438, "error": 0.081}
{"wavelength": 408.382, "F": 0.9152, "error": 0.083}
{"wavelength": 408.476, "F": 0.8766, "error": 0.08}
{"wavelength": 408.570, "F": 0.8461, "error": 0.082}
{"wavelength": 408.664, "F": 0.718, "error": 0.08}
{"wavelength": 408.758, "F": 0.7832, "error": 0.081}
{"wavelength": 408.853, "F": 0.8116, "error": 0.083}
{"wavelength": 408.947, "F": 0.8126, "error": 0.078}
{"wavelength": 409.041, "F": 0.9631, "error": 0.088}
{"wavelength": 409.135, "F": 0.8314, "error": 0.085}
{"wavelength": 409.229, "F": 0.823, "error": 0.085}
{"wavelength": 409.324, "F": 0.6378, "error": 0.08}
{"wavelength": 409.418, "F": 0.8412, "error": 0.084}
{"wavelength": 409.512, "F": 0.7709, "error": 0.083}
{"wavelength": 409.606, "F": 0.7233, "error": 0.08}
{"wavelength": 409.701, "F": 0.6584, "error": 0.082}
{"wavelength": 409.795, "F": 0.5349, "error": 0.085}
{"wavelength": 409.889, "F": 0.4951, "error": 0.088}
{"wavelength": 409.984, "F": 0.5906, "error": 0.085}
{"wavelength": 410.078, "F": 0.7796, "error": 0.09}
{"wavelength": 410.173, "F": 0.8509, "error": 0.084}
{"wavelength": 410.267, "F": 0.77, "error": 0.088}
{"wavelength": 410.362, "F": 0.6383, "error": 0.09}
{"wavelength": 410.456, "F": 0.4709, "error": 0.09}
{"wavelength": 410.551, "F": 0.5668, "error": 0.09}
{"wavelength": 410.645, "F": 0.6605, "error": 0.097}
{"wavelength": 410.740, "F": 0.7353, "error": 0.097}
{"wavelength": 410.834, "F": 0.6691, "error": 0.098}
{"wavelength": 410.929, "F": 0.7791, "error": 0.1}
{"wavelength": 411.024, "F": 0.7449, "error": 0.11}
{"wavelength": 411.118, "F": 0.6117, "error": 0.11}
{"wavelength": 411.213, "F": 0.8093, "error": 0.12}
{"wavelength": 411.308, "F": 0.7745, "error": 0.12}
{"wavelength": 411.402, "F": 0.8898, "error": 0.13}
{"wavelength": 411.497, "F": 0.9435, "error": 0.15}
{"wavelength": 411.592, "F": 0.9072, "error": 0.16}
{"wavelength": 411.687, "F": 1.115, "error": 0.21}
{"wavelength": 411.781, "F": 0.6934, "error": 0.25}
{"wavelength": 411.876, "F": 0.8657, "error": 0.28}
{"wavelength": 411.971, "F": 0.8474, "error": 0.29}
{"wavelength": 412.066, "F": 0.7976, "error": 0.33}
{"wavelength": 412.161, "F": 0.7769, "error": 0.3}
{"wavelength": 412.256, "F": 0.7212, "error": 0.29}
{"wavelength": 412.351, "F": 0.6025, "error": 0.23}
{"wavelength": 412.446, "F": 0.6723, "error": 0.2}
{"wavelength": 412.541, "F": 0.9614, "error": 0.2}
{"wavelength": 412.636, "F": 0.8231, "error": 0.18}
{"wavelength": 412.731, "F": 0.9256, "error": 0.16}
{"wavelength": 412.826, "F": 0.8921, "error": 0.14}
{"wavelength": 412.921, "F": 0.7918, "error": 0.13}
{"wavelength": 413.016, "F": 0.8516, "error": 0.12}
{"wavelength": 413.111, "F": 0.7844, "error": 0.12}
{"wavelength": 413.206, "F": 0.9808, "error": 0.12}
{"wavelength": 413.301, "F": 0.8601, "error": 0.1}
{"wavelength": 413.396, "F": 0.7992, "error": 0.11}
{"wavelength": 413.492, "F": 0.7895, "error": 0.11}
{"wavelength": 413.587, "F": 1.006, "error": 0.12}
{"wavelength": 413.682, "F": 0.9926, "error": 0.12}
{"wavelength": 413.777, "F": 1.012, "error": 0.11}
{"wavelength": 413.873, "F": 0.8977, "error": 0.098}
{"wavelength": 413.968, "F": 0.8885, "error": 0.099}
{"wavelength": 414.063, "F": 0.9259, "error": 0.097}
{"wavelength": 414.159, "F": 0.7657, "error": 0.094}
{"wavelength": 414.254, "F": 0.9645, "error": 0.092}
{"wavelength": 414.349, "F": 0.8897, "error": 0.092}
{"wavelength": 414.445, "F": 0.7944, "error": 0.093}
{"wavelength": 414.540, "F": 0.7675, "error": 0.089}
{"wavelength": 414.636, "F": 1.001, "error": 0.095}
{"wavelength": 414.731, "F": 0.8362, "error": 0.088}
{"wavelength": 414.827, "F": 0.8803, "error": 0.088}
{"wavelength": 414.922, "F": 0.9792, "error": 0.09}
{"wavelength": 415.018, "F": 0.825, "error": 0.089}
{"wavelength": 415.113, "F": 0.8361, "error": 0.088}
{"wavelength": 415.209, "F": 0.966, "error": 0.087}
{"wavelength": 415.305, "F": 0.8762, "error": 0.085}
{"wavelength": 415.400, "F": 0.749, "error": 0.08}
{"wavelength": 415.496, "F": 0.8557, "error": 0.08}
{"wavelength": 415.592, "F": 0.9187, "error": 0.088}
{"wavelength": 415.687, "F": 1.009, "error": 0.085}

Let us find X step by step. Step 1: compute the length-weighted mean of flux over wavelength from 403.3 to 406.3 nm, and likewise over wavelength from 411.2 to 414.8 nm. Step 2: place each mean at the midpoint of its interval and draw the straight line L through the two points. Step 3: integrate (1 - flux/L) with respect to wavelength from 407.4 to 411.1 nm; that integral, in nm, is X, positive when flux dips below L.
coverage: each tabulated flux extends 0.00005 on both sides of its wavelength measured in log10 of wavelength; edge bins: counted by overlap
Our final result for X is 0.49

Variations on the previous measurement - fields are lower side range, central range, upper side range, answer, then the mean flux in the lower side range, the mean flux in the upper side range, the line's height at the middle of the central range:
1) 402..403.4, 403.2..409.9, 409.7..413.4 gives -0.38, 0.858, 0.767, 0.819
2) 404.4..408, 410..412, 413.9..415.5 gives 0.26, 0.891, 0.872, 0.88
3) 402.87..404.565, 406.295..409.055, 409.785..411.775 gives -0.20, 0.906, 0.733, 0.809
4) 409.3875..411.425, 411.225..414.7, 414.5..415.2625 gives -0.24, 0.695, 0.887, 0.805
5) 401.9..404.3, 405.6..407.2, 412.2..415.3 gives -0.01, 0.889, 0.865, 0.881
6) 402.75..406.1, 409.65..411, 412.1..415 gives 0.33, 0.893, 0.86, 0.872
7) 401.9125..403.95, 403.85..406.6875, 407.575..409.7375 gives -0.13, 0.889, 0.822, 0.862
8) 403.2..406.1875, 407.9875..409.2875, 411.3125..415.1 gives 0.07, 0.903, 0.864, 0.885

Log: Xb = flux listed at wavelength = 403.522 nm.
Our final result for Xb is 0.9411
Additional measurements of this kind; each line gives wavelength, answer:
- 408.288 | 0.8438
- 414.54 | 0.7675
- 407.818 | 0.8384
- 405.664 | 0.8736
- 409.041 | 0.9631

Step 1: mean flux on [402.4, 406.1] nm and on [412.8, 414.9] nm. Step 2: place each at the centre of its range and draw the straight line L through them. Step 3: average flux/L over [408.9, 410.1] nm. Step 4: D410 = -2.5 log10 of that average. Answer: 0.21 mag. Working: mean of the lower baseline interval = 0.887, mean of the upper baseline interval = 0.882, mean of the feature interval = 0.727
